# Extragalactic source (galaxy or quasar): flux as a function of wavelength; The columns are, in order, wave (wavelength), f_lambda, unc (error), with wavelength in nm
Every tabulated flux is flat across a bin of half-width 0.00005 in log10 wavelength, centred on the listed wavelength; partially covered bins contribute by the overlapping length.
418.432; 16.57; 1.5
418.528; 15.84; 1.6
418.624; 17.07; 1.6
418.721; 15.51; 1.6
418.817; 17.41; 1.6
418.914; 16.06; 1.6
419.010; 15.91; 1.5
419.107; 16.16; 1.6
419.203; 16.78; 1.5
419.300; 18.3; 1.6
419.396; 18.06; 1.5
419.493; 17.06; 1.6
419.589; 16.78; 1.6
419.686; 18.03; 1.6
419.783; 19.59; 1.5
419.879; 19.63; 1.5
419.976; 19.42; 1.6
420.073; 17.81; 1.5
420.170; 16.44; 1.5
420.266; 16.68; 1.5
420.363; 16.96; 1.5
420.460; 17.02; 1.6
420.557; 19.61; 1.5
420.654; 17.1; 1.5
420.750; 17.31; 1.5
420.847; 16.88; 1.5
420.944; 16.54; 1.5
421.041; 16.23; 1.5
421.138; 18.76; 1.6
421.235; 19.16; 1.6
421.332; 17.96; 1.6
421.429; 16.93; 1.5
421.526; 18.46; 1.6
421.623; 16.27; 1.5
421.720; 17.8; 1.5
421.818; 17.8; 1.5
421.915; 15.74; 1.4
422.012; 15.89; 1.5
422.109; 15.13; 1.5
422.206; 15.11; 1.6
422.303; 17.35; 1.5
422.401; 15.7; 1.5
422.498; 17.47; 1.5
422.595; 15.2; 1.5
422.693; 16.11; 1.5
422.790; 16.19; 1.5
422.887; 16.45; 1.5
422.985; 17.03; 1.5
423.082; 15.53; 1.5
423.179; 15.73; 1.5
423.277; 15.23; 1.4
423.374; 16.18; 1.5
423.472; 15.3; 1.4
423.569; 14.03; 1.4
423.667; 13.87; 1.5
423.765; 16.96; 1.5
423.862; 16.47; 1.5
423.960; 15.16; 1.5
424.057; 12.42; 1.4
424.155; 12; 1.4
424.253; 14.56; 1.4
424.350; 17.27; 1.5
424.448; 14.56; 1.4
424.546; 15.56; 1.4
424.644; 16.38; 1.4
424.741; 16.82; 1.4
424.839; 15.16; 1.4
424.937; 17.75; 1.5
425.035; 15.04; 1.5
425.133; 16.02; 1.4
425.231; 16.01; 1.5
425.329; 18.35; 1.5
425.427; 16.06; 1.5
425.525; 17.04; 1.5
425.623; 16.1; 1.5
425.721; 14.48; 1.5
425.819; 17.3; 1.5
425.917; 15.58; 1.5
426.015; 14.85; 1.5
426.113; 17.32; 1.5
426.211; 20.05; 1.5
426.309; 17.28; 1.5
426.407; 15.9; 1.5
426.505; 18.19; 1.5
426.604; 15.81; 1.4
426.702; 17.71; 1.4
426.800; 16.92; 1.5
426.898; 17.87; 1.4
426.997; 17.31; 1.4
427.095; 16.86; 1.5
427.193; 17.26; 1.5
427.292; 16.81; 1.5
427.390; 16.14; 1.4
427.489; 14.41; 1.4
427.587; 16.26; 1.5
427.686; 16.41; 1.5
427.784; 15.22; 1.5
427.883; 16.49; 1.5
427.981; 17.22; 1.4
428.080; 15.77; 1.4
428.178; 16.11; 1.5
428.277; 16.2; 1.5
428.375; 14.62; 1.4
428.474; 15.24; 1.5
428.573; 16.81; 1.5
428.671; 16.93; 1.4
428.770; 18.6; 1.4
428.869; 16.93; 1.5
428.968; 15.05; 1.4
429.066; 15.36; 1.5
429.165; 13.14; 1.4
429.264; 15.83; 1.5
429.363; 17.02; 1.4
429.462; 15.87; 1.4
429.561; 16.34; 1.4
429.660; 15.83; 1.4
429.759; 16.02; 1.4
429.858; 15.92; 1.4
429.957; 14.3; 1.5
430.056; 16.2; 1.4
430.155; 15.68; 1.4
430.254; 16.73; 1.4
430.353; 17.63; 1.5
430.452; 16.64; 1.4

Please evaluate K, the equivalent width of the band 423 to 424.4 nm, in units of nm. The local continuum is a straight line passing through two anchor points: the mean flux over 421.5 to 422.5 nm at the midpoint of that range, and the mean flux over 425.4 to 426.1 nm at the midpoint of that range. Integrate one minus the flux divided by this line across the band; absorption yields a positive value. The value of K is 0.10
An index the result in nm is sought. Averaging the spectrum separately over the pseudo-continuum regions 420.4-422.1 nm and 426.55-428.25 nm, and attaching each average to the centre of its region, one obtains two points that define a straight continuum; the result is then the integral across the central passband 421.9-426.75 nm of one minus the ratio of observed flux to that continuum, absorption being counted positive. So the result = 0.26 nm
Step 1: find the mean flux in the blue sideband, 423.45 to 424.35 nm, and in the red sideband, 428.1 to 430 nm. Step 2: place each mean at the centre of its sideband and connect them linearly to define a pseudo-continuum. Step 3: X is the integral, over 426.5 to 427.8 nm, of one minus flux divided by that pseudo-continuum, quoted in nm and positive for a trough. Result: -0.10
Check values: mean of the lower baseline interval 14.7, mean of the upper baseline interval 15.9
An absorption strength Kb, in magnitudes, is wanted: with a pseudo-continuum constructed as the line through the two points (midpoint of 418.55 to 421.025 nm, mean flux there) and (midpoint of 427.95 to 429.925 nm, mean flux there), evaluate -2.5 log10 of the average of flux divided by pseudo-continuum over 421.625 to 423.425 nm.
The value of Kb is 0.05 mag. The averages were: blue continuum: 17.3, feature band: 16.2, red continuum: 16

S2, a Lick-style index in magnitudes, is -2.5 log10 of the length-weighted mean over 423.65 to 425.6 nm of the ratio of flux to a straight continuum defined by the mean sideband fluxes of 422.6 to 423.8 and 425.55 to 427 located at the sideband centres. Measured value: 0.03 mag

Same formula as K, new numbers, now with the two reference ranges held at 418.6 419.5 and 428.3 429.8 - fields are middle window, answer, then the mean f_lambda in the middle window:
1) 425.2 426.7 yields -0.05 nm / 16.7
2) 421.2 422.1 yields -0.03 nm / 17.2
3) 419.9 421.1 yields -0.05 nm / 17.4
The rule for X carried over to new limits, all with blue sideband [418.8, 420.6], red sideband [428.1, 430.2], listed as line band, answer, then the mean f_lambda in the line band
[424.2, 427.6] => 0.00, 16.5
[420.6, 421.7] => -0.01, 17.4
